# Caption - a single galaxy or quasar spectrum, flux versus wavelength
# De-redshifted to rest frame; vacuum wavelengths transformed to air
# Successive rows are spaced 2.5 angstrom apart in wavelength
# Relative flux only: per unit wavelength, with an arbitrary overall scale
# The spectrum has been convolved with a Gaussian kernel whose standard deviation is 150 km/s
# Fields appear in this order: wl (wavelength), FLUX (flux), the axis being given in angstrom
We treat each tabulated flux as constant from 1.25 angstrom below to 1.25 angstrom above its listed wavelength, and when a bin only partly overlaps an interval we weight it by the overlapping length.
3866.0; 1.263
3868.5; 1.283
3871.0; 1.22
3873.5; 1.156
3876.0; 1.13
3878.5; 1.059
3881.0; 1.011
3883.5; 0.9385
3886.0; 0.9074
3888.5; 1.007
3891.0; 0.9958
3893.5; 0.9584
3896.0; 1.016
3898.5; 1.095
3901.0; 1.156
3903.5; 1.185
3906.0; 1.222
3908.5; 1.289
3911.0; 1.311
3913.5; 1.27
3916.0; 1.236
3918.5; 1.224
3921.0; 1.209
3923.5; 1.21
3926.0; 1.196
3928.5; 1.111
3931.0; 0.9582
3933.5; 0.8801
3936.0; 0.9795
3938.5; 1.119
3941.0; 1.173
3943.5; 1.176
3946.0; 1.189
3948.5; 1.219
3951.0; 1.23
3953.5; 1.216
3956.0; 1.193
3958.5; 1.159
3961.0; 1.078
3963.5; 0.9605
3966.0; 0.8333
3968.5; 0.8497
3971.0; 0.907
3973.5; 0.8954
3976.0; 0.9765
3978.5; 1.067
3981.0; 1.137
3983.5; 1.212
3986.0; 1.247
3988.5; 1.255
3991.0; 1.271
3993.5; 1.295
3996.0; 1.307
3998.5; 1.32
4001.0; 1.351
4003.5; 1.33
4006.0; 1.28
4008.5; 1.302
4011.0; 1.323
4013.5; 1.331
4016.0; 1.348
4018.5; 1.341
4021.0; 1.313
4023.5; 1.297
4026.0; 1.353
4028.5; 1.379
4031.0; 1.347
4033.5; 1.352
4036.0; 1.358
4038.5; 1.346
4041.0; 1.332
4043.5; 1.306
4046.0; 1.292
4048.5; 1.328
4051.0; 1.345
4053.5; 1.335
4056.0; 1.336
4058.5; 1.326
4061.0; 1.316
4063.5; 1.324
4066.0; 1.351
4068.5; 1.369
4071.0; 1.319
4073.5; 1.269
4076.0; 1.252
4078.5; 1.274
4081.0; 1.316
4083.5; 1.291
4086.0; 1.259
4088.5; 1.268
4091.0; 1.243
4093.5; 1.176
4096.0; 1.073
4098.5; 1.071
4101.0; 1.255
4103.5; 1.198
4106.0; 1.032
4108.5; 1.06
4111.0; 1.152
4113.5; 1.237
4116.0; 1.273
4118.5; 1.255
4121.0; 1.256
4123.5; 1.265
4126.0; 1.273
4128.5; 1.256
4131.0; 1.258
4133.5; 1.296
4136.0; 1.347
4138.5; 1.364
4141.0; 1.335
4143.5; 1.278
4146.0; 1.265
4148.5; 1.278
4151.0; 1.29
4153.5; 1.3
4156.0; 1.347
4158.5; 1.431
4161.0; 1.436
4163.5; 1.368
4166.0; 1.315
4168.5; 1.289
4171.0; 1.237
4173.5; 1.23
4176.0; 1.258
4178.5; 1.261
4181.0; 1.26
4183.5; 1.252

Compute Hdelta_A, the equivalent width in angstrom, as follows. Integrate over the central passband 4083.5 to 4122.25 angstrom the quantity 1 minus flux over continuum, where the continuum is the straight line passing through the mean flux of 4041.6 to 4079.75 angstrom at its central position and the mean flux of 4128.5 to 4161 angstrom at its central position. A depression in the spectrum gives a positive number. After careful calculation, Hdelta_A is 3.7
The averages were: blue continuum 1.32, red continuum 1.32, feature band 1.19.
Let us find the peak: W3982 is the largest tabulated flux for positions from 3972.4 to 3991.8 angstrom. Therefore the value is 1.271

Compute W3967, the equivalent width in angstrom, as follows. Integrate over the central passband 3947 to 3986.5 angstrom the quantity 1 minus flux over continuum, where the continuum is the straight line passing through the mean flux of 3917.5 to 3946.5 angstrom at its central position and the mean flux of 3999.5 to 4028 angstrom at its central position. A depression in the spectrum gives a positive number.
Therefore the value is 4.3 angstrom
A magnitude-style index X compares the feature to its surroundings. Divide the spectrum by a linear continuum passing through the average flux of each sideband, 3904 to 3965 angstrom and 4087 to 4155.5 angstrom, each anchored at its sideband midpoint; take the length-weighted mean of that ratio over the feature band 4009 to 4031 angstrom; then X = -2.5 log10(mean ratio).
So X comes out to -0.12 mag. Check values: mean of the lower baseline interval 1.16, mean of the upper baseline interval 1.24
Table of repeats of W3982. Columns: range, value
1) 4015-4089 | 1.379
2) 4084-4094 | 1.268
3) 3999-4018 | 1.351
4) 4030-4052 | 1.358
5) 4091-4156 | 1.364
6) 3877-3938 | 1.311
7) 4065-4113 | 1.369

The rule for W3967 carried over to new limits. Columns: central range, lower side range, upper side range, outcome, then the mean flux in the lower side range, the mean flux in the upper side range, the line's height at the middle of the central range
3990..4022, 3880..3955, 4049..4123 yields -3.4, 1.12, 1.25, 1.19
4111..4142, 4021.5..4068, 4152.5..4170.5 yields 1.6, 1.33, 1.35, 1.35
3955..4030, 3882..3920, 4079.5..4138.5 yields -1.9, 1.12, 1.23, 1.17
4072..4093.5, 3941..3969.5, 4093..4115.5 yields -2.4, 1.11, 1.14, 1.14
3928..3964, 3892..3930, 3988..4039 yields 3.4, 1.18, 1.32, 1.23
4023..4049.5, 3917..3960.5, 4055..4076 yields -1.2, 1.14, 1.32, 1.28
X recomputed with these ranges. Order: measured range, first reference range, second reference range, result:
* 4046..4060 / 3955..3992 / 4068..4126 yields -0.14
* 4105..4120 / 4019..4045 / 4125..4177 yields 0.13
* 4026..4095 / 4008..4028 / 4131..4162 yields 0.01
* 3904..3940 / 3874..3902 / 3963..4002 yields -0.10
